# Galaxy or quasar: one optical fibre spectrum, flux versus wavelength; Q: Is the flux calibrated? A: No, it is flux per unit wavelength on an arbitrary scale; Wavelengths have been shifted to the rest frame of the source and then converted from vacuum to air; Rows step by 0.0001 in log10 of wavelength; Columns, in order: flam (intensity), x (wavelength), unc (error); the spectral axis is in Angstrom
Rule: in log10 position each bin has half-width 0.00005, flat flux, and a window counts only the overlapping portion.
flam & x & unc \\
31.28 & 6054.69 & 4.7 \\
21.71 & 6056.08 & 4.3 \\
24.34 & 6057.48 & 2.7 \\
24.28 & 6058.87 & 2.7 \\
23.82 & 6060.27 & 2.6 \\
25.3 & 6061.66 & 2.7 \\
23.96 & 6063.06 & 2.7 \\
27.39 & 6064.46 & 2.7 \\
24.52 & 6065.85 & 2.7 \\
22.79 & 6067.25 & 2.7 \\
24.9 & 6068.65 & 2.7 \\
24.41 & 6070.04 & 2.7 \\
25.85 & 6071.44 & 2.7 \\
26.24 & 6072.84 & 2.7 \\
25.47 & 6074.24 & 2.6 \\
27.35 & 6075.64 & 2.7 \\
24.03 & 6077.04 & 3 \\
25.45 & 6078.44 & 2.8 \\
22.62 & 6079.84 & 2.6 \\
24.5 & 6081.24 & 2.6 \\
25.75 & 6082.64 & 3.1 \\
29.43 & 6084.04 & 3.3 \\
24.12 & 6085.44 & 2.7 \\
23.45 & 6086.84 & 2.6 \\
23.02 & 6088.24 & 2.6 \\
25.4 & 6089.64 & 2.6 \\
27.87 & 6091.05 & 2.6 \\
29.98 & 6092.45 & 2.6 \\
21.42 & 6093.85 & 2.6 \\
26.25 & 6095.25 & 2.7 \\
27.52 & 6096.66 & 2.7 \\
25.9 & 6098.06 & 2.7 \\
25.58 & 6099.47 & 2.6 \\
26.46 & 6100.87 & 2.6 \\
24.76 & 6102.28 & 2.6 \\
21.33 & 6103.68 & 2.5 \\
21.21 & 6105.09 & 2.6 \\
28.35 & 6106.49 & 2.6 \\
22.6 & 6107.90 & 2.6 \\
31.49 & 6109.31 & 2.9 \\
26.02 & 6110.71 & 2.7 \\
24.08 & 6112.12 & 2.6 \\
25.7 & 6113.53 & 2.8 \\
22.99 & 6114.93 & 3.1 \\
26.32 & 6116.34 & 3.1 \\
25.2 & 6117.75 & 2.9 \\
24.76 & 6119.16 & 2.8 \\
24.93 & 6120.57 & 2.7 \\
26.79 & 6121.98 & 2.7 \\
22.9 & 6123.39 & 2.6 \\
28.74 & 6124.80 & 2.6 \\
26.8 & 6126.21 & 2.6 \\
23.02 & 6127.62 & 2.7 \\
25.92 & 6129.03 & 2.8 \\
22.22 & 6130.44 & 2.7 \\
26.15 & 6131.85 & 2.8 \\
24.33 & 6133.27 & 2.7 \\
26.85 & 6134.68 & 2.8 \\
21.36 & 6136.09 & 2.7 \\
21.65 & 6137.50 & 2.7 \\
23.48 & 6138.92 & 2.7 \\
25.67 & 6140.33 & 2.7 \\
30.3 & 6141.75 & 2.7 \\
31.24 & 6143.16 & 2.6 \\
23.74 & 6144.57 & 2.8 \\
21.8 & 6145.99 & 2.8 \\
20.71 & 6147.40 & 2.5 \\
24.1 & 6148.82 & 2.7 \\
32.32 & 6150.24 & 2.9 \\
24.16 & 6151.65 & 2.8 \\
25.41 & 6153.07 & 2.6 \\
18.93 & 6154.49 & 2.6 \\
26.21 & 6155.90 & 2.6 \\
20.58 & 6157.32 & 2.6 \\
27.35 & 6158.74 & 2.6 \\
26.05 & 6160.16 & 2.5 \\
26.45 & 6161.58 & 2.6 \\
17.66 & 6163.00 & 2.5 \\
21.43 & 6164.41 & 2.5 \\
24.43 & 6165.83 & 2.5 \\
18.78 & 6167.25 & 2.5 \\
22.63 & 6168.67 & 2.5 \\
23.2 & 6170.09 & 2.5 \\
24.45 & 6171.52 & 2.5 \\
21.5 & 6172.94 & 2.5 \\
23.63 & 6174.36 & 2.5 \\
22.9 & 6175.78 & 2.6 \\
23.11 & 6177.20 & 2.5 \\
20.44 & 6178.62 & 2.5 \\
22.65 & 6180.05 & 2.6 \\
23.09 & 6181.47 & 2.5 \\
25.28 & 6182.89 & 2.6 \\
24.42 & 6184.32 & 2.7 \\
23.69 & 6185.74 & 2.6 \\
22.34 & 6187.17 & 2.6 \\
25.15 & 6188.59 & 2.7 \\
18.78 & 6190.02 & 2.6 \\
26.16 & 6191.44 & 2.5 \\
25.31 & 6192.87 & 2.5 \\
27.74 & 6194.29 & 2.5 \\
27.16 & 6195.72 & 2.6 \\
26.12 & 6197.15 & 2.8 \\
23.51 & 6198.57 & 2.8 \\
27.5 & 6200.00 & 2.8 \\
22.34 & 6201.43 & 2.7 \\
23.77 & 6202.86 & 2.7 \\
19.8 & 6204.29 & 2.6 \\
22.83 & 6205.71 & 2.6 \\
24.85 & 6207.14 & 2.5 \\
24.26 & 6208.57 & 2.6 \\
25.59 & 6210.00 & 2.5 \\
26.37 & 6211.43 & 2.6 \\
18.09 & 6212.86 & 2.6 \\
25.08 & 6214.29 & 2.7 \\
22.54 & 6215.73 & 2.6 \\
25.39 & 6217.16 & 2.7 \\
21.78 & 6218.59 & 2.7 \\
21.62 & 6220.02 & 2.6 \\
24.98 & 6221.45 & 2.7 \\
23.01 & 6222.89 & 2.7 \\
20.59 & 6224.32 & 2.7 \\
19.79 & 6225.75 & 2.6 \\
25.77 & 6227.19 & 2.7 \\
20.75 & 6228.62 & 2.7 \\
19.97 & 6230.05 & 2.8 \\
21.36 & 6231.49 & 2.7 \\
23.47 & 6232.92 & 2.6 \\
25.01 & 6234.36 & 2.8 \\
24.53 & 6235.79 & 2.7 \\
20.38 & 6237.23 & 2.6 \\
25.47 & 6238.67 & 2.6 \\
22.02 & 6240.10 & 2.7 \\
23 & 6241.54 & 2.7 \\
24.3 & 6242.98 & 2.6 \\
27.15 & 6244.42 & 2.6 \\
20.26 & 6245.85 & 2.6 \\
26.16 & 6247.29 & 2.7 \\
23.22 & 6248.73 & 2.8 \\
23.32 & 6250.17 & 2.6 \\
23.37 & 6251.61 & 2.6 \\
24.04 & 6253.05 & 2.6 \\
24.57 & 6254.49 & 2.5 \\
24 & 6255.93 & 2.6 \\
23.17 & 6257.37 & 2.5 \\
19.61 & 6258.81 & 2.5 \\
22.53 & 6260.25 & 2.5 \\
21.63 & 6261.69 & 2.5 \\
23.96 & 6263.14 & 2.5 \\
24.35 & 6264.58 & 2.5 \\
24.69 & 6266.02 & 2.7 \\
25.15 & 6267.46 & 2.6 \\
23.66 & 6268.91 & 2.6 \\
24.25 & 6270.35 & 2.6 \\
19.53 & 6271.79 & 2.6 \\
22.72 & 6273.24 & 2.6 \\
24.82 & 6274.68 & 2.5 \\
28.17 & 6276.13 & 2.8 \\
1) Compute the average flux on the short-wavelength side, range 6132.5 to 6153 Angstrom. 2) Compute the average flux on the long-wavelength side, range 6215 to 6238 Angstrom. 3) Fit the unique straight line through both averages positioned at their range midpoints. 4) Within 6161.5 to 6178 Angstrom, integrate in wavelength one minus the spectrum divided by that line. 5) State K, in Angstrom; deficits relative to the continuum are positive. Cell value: 1.3 Angstrom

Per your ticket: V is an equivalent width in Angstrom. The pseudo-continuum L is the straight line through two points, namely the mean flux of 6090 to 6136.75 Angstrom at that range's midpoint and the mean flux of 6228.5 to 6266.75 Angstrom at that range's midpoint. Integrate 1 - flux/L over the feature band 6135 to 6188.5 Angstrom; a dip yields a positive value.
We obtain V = 1.8 Angstrom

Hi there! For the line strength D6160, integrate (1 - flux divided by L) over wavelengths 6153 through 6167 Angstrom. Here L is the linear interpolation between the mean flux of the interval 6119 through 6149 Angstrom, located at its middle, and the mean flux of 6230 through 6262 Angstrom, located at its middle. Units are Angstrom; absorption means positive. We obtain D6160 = 0.7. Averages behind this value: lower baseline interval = 24.9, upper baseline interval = 23.2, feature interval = 23.2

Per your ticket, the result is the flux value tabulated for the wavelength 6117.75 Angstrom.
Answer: 25.2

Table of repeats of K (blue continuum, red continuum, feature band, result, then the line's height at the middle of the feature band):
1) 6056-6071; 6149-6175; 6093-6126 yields -1.73 Angstrom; 24.1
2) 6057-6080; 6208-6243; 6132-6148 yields -0.46 Angstrom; 24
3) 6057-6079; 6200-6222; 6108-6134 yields -1.04 Angstrom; 24.4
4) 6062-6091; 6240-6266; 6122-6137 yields -0.17 Angstrom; 24.6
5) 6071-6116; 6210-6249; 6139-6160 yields -0.61 Angstrom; 24.4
